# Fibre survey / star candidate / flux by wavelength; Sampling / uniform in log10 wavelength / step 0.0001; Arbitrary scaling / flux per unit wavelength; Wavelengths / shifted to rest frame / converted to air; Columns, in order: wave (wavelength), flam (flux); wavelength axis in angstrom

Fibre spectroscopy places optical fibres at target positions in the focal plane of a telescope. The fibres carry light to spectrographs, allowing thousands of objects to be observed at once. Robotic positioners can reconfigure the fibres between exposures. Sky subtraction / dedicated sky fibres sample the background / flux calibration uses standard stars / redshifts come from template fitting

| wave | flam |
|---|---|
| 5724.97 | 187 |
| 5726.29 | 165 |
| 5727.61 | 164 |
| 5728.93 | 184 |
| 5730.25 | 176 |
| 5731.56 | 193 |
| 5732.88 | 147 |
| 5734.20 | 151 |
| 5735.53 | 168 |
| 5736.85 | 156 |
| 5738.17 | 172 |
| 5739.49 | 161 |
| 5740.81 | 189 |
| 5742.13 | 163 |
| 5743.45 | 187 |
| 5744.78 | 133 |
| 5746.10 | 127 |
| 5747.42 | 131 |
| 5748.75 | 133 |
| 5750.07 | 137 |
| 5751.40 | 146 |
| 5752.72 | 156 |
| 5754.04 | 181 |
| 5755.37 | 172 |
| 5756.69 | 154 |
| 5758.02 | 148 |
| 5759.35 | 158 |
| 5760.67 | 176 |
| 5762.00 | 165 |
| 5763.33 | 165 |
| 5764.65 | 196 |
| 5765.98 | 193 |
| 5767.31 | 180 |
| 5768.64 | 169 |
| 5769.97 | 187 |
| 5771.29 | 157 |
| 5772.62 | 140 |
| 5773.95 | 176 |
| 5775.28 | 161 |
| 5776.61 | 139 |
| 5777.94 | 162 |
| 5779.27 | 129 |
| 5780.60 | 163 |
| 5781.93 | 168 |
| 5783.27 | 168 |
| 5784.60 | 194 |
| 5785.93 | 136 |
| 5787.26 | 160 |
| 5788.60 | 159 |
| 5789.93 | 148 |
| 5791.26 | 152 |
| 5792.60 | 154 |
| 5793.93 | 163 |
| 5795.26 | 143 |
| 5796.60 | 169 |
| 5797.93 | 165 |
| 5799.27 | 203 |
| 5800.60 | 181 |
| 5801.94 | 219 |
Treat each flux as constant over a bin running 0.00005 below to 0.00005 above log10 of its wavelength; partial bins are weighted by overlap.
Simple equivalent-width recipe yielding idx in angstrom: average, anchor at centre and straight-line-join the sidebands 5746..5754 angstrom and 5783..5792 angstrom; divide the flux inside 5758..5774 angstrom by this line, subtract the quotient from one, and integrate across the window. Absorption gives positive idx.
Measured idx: -2.3 angstrom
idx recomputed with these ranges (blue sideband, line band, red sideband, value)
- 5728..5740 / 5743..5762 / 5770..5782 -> 1.1 angstrom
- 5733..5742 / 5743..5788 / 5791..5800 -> 1.3 angstrom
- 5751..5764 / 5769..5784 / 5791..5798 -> 0.0 angstrom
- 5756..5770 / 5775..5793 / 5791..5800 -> 1.1 angstrom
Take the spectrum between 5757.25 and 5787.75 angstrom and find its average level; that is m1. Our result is 165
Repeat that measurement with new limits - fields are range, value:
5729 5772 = 164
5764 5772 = 180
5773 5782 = 156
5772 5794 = 157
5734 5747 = 160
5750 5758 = 158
